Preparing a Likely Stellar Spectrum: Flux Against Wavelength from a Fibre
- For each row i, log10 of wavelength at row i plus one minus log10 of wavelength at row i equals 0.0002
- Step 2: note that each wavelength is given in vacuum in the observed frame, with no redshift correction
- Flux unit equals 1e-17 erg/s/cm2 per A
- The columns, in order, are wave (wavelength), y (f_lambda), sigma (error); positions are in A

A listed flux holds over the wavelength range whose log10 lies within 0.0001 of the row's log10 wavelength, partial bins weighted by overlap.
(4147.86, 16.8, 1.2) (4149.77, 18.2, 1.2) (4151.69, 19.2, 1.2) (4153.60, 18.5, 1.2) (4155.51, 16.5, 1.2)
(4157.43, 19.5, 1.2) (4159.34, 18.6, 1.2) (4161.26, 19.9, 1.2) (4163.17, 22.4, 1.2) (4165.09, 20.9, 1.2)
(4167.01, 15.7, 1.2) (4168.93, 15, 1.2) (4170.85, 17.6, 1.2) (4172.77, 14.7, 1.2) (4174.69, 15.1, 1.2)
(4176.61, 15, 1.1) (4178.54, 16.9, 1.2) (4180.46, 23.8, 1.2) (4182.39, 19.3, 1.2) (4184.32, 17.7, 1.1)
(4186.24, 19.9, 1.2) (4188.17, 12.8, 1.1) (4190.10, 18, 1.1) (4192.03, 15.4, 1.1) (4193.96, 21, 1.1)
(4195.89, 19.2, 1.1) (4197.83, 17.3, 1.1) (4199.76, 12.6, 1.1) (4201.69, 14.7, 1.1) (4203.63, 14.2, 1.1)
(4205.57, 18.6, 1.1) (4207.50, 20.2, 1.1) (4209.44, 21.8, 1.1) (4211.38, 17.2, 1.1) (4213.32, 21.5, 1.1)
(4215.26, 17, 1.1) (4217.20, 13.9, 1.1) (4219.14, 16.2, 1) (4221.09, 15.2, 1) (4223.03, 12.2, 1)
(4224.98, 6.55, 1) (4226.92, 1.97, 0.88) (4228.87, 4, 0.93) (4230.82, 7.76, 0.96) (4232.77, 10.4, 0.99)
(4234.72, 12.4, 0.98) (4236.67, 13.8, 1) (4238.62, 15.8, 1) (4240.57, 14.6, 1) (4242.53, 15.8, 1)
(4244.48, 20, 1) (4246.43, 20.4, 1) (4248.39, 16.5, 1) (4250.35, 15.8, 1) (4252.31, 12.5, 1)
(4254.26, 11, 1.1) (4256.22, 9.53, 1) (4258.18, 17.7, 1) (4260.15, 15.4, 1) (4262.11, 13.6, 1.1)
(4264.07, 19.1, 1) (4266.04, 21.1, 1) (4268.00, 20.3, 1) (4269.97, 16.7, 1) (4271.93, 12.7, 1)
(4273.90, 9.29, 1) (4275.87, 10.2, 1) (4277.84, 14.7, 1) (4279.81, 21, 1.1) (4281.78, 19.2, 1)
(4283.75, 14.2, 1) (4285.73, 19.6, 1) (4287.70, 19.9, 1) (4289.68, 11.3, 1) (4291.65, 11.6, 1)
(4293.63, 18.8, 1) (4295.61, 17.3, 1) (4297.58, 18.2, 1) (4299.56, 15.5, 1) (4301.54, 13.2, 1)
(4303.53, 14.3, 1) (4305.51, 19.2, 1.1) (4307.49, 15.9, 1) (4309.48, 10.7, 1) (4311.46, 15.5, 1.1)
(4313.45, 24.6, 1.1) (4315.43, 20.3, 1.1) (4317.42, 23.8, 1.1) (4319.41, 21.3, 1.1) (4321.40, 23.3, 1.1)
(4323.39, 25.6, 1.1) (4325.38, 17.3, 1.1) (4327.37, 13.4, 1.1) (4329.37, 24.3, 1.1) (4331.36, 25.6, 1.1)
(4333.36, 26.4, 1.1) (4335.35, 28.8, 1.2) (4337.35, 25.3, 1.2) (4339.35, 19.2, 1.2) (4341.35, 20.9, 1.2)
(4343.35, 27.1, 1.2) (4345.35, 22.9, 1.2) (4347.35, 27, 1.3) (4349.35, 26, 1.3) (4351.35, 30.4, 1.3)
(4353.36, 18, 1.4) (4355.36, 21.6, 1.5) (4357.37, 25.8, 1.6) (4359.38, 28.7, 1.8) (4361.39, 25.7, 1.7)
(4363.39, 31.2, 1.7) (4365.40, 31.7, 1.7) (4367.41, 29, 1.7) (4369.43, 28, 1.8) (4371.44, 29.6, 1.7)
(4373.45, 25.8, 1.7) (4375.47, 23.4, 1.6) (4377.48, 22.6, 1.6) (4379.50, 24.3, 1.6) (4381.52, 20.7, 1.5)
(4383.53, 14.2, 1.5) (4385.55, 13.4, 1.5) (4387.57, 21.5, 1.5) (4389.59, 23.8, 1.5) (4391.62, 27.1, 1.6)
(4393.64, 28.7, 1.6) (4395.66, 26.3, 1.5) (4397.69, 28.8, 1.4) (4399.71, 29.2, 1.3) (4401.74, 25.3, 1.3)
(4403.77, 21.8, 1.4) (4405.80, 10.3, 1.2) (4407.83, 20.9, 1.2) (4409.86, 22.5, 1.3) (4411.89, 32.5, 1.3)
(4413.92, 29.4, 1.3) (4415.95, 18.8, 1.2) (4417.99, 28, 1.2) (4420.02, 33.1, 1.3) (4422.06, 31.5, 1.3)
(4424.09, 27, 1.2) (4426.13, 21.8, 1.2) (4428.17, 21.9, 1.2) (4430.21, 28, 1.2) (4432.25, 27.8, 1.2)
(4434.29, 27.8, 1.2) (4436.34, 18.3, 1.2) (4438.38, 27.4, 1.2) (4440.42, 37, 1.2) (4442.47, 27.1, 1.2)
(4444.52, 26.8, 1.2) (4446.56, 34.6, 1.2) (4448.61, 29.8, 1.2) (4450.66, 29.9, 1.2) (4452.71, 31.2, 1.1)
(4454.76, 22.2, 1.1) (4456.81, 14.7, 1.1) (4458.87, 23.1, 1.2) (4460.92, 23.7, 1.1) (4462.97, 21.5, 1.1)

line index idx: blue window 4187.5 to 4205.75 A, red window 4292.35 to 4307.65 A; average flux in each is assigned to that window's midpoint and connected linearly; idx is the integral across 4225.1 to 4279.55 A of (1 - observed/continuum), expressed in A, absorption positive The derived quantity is 8.7 A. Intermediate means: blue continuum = 16.3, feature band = 13.8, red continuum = 16.5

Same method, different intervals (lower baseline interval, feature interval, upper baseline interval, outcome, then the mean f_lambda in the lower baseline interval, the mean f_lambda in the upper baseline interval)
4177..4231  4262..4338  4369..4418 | 5.9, 15.7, 23.7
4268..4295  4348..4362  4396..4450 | -2.6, 15.5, 26.5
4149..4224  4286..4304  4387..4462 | 4.7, 17.5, 26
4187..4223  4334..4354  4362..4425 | -1.5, 16.9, 25.2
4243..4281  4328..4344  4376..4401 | -3.3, 15.7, 23.4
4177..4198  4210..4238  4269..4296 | 7.9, 18.2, 15.4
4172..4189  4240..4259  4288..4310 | 0.9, 17.3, 15.3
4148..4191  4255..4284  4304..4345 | 6.5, 17.9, 21.4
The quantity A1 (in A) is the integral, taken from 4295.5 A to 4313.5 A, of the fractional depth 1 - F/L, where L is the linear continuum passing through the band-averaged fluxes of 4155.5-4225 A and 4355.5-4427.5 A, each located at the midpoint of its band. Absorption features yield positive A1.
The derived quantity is 4.8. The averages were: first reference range 17.3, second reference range 25.1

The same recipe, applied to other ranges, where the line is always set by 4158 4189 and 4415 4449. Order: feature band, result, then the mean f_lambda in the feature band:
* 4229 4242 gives 5.26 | 12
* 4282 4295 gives 3.52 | 16.1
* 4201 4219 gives 1.47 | 17.7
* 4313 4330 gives 1.42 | 21.4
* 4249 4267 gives 5.06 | 15.1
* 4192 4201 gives 0.73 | 17.2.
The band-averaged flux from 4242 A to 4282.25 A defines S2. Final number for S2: 15.8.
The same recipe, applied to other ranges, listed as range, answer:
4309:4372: 24.1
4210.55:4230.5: 12.4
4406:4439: 25.6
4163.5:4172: 17.6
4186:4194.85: 17.2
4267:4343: 18.5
